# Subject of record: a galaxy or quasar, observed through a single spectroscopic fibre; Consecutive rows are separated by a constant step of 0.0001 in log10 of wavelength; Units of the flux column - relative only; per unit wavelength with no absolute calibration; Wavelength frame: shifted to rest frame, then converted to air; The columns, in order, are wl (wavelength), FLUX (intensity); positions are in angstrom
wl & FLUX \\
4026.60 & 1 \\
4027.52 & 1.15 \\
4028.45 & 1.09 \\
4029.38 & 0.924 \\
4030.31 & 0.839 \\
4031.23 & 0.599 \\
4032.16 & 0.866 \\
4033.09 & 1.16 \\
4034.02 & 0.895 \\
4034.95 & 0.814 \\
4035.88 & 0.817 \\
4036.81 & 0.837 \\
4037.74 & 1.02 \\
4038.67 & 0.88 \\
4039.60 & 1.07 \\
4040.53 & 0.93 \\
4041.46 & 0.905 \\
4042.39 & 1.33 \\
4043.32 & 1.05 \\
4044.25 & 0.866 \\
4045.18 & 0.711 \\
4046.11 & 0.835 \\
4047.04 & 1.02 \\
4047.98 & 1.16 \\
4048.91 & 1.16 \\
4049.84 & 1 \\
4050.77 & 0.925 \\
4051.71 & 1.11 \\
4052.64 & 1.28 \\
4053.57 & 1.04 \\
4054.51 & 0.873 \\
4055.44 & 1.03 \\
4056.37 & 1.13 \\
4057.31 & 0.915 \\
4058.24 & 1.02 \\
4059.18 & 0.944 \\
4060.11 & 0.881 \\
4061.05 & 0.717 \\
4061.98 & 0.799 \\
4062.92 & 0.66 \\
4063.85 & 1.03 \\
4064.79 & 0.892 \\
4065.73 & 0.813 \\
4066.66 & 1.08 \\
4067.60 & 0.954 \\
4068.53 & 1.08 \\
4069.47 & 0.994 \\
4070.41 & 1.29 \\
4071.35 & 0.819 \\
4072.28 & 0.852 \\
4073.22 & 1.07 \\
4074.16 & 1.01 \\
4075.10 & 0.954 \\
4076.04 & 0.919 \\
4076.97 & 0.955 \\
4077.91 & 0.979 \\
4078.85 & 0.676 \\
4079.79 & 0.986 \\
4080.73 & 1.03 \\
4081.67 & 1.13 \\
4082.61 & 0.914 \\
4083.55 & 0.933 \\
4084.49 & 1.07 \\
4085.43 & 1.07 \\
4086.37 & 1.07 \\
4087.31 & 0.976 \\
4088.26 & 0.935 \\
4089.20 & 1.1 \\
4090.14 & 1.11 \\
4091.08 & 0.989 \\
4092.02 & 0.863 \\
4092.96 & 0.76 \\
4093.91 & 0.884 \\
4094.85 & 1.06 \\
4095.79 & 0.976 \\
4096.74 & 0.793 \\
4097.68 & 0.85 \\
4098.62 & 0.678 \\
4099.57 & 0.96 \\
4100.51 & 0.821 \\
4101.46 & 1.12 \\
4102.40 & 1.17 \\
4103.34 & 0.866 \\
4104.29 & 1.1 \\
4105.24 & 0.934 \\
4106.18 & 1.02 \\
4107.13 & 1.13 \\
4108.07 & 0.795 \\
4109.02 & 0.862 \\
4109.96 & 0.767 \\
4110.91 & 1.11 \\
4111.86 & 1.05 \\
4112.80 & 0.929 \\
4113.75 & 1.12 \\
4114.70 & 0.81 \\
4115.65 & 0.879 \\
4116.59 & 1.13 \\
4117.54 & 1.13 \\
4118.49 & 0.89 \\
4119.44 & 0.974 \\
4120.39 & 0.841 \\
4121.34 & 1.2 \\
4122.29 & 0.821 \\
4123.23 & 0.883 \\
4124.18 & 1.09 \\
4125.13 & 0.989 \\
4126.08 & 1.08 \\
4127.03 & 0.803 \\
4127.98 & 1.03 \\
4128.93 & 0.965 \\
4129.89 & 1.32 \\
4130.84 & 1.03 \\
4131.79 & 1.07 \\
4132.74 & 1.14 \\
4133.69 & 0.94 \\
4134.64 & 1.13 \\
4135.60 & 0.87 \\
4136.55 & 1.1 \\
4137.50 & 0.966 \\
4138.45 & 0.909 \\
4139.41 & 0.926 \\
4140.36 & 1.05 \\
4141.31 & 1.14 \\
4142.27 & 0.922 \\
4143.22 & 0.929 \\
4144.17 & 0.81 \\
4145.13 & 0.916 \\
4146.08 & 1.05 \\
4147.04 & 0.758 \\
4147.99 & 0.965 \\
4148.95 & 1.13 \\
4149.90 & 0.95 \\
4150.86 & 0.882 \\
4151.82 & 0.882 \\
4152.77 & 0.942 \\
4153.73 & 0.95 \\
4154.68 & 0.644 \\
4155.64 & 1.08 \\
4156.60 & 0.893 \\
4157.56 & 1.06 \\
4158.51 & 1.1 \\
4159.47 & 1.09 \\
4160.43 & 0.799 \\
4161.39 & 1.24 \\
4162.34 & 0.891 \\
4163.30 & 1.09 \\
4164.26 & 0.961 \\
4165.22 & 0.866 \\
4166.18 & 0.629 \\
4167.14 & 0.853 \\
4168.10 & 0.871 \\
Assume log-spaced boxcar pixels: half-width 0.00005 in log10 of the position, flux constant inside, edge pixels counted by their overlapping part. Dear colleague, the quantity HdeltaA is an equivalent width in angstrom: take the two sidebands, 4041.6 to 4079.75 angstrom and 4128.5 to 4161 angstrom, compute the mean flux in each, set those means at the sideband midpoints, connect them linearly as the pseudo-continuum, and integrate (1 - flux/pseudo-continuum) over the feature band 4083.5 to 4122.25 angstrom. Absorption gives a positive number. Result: 0.3 angstrom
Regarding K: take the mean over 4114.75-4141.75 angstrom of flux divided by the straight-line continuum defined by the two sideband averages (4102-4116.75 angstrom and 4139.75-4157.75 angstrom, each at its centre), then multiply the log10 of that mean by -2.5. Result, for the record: -0.05 mag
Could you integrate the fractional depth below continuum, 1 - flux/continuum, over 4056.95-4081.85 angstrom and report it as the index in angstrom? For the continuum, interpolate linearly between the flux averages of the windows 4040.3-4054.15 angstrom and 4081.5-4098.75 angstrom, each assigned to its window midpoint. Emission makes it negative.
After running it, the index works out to 1.21 angstrom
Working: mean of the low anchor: 1.02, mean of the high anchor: 0.958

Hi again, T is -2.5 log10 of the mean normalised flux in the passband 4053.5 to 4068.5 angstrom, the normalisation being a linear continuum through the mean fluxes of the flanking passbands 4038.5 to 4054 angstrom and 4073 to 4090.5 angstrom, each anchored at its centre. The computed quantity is 0.09 mag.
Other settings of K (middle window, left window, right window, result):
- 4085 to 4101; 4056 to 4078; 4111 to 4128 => 0.034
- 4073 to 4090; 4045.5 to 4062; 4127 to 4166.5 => -0.001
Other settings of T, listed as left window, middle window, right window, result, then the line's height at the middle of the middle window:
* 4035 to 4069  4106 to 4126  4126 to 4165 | 0.00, 0.977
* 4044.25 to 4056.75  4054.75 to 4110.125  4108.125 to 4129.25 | 0.04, 0.993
